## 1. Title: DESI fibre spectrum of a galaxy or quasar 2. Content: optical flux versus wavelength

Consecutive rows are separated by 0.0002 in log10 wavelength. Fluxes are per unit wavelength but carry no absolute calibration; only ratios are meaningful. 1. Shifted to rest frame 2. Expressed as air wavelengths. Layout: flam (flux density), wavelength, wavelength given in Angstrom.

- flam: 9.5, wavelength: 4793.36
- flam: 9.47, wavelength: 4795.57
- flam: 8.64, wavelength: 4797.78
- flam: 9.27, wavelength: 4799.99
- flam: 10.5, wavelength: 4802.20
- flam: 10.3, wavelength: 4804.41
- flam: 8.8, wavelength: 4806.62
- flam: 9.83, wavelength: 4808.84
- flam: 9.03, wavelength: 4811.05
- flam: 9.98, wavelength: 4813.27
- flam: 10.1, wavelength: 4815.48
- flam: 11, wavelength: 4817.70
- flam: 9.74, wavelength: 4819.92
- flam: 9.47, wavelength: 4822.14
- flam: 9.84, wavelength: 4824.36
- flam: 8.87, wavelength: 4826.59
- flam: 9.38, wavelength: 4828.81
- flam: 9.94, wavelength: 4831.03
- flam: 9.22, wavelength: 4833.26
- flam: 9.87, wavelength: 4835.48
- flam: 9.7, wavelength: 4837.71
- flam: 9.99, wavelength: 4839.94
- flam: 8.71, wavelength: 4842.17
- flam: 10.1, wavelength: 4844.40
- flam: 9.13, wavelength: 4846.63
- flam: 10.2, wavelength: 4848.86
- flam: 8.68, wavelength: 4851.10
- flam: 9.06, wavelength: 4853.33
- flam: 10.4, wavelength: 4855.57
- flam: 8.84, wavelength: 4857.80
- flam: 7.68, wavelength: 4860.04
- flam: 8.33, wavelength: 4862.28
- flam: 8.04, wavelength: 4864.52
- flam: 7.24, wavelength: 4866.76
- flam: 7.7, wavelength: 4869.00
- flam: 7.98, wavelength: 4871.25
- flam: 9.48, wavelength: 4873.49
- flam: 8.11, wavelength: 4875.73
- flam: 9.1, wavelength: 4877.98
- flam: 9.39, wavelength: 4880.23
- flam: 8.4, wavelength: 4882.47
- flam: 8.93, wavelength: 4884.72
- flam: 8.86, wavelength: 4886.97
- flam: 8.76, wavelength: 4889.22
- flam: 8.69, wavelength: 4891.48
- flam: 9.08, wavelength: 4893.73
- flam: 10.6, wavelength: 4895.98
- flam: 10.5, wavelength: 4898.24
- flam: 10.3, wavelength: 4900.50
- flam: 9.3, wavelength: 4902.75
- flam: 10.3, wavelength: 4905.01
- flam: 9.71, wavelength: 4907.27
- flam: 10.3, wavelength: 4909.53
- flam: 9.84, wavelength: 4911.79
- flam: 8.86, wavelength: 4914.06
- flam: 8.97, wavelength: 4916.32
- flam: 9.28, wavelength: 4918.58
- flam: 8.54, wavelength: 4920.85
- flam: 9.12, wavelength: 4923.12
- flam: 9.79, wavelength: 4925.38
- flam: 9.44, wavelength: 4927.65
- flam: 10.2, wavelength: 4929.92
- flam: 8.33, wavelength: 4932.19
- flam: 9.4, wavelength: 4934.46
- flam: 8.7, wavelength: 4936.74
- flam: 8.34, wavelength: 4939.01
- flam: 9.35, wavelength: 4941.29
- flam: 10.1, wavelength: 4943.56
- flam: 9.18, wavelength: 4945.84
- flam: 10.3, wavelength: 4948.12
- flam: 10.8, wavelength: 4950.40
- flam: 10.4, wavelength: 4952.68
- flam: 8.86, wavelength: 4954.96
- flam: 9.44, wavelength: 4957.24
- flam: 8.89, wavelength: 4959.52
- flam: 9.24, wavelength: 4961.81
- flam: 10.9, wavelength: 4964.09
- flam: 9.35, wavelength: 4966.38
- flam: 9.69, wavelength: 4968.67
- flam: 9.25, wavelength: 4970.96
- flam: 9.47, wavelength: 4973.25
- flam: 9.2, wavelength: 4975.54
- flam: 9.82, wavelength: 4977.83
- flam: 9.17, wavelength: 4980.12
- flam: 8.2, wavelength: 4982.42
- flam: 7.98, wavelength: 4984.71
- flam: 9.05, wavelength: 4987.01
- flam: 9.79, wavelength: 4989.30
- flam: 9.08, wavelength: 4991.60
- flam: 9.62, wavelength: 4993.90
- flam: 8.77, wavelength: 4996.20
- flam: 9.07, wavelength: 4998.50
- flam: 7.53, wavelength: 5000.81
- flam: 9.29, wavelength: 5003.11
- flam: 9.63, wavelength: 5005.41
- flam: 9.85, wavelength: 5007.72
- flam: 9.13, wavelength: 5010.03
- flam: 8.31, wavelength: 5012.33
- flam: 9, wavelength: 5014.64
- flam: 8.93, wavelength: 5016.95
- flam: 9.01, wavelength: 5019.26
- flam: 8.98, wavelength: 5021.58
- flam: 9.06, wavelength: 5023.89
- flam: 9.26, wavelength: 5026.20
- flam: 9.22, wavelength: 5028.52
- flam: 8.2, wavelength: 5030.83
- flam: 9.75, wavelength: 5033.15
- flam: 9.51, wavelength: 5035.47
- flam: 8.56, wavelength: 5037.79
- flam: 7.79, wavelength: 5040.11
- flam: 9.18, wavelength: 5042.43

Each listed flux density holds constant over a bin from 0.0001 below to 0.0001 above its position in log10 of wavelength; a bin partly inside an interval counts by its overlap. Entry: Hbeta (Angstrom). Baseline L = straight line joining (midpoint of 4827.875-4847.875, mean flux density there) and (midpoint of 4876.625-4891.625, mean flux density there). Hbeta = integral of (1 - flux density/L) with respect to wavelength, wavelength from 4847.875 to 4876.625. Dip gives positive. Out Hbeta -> 1.92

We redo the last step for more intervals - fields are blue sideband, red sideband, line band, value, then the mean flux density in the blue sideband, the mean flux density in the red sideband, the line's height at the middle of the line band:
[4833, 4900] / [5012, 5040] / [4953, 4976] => -1.2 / 9.03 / 8.96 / 8.99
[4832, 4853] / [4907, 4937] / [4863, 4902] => 2.1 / 9.5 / 9.33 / 9.41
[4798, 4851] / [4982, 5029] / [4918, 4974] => -1.5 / 9.66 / 9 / 9.21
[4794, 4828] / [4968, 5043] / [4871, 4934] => 0.3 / 9.65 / 9.04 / 9.36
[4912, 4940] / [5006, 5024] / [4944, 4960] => -1.2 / 9.11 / 9.05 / 9.09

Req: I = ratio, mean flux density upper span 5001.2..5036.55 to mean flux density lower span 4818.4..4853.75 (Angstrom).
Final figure 1.0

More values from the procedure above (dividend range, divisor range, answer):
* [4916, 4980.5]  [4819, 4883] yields 1.04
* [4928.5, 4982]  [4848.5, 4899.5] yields 1.07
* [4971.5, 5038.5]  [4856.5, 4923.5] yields 1.00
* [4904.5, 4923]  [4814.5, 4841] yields 0.97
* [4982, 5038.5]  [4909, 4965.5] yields 0.95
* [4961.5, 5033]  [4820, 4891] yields 1.01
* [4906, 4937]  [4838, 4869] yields 1.05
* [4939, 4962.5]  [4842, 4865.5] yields 1.06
